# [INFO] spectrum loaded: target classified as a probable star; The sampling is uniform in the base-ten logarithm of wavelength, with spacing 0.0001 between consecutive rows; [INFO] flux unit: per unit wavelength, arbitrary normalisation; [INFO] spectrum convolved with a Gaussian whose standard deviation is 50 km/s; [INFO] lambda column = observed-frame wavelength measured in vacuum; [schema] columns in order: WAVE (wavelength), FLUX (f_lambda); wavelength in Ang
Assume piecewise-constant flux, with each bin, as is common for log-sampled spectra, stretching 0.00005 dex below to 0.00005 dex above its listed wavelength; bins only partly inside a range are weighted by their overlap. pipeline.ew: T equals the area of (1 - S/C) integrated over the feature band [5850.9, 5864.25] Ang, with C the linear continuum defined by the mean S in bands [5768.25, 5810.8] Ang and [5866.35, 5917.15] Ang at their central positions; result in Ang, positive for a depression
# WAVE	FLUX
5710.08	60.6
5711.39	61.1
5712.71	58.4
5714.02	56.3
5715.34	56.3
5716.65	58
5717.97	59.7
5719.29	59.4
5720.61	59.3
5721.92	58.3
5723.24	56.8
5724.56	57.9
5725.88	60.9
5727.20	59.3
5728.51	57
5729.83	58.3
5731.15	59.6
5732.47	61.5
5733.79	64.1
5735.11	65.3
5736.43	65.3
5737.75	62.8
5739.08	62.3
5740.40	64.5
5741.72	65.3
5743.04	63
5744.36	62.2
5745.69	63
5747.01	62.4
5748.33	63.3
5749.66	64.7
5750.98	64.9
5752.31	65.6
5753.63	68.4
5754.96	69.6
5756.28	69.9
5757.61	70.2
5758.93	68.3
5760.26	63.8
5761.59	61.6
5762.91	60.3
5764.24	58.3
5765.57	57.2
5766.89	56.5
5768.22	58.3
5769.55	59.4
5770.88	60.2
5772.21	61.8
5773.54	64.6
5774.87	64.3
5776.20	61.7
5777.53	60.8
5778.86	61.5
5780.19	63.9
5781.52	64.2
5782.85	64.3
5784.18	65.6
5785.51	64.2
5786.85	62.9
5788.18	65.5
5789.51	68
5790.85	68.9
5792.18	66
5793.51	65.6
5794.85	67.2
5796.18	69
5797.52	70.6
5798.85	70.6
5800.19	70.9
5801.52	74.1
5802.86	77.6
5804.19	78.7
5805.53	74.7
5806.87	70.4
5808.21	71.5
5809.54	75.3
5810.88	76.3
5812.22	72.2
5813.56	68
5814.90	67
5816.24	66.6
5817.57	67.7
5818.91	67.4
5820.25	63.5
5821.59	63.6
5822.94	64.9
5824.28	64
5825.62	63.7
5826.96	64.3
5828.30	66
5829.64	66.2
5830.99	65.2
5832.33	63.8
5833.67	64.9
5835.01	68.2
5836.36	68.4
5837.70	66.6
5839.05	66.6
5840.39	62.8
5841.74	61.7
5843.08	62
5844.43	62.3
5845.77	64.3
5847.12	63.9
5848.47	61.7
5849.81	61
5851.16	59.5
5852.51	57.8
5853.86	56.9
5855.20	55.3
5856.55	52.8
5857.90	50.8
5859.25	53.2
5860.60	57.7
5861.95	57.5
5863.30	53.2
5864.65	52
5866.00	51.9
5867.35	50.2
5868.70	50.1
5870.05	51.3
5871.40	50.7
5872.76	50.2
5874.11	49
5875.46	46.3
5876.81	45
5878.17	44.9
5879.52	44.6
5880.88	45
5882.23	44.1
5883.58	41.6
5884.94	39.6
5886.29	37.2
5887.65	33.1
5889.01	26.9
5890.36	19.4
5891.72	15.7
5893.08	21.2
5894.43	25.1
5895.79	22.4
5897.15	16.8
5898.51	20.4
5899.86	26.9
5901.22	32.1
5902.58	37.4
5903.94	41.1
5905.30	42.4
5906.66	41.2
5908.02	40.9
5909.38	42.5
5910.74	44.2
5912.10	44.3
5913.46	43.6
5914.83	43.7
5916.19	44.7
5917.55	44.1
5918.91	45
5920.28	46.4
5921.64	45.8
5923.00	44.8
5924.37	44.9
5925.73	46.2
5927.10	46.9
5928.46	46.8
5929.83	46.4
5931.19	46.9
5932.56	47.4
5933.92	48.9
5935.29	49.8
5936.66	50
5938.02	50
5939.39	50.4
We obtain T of -2.0 Ang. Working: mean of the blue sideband 67.2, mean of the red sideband 38.4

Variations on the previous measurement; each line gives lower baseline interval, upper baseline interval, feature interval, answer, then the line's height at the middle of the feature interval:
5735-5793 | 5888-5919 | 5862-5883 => -4.30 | 40.5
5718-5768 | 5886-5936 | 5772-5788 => -1.79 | 57.1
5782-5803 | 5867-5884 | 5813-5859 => -4.89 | 57.1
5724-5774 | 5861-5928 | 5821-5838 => -4.98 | 50.6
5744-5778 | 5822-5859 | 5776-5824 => -4.12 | 62.7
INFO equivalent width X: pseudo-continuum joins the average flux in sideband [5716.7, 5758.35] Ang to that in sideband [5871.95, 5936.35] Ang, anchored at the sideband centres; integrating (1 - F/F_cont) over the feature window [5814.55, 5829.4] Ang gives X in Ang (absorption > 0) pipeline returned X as -4.2 Ang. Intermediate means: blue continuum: 62.7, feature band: 65.4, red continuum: 39.7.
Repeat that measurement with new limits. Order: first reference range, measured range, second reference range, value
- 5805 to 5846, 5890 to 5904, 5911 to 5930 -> 7.1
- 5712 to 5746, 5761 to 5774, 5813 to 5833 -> 0.6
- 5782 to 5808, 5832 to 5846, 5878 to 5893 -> -3.3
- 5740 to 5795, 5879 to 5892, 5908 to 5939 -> 3.9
